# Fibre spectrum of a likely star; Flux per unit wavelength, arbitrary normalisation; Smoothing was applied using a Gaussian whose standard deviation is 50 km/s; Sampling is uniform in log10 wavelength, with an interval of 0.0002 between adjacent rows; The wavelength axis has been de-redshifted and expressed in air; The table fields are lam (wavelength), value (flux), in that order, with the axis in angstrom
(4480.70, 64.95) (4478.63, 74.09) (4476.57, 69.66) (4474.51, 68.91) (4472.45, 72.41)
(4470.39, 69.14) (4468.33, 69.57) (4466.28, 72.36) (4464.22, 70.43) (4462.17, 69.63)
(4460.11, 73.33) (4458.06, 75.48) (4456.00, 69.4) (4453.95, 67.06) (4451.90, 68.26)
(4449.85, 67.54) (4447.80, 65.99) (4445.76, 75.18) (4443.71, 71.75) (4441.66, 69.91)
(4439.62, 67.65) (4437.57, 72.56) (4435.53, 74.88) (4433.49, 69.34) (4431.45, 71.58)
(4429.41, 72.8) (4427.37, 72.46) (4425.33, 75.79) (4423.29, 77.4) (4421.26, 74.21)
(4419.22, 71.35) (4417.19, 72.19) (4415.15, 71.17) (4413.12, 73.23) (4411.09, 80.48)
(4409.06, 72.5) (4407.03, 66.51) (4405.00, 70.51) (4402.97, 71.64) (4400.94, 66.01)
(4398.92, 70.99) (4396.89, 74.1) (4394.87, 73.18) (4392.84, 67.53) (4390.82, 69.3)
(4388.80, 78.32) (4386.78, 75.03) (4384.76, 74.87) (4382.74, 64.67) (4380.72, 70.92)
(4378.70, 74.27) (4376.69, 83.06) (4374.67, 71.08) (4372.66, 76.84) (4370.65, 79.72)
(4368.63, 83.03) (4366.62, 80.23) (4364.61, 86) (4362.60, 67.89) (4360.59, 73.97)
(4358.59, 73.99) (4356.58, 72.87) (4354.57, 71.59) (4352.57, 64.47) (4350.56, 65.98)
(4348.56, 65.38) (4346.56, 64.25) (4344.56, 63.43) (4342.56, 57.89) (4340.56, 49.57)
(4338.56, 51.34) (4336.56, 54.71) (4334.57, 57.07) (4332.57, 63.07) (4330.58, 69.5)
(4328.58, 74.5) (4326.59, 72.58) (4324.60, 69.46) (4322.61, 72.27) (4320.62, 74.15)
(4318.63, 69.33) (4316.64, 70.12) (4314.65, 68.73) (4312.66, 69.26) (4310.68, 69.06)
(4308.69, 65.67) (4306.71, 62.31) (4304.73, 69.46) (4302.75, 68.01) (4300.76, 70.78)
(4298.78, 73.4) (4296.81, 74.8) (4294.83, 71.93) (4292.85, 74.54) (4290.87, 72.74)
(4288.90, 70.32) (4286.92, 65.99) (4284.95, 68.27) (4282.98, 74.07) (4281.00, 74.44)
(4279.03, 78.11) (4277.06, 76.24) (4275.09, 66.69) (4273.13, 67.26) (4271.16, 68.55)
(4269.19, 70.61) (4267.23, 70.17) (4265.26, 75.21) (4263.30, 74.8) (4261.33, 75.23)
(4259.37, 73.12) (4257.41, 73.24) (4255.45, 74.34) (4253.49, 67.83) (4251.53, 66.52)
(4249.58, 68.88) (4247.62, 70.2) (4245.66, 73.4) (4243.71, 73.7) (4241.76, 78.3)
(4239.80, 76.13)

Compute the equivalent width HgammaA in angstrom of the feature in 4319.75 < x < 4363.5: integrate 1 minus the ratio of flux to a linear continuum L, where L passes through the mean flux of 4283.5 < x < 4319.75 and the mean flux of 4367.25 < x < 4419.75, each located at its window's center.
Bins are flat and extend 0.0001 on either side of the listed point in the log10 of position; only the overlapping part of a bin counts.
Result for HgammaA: 3.3 angstrom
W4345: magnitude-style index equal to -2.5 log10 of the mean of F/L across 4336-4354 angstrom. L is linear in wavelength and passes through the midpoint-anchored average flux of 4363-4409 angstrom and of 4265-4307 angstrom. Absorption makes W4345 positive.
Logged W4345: 0.21 mag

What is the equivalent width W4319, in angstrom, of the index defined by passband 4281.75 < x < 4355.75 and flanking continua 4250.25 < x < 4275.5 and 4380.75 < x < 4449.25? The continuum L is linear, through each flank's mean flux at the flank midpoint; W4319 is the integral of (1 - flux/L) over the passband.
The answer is 4.25 angstrom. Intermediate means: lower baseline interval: 71.1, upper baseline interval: 71.9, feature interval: 67.3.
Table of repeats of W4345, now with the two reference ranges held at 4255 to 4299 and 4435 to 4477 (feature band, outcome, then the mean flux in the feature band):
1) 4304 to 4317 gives 0.07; 67.7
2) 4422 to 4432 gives -0.05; 74.1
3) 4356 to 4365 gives -0.04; 74.3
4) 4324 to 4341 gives 0.15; 62.7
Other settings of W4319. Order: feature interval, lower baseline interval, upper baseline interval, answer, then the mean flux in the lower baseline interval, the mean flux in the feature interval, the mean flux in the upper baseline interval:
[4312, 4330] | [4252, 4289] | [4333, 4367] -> -0.9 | 71.8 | 71.1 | 65.6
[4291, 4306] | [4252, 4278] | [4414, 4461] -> 0.0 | 71.7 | 71.7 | 71.6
